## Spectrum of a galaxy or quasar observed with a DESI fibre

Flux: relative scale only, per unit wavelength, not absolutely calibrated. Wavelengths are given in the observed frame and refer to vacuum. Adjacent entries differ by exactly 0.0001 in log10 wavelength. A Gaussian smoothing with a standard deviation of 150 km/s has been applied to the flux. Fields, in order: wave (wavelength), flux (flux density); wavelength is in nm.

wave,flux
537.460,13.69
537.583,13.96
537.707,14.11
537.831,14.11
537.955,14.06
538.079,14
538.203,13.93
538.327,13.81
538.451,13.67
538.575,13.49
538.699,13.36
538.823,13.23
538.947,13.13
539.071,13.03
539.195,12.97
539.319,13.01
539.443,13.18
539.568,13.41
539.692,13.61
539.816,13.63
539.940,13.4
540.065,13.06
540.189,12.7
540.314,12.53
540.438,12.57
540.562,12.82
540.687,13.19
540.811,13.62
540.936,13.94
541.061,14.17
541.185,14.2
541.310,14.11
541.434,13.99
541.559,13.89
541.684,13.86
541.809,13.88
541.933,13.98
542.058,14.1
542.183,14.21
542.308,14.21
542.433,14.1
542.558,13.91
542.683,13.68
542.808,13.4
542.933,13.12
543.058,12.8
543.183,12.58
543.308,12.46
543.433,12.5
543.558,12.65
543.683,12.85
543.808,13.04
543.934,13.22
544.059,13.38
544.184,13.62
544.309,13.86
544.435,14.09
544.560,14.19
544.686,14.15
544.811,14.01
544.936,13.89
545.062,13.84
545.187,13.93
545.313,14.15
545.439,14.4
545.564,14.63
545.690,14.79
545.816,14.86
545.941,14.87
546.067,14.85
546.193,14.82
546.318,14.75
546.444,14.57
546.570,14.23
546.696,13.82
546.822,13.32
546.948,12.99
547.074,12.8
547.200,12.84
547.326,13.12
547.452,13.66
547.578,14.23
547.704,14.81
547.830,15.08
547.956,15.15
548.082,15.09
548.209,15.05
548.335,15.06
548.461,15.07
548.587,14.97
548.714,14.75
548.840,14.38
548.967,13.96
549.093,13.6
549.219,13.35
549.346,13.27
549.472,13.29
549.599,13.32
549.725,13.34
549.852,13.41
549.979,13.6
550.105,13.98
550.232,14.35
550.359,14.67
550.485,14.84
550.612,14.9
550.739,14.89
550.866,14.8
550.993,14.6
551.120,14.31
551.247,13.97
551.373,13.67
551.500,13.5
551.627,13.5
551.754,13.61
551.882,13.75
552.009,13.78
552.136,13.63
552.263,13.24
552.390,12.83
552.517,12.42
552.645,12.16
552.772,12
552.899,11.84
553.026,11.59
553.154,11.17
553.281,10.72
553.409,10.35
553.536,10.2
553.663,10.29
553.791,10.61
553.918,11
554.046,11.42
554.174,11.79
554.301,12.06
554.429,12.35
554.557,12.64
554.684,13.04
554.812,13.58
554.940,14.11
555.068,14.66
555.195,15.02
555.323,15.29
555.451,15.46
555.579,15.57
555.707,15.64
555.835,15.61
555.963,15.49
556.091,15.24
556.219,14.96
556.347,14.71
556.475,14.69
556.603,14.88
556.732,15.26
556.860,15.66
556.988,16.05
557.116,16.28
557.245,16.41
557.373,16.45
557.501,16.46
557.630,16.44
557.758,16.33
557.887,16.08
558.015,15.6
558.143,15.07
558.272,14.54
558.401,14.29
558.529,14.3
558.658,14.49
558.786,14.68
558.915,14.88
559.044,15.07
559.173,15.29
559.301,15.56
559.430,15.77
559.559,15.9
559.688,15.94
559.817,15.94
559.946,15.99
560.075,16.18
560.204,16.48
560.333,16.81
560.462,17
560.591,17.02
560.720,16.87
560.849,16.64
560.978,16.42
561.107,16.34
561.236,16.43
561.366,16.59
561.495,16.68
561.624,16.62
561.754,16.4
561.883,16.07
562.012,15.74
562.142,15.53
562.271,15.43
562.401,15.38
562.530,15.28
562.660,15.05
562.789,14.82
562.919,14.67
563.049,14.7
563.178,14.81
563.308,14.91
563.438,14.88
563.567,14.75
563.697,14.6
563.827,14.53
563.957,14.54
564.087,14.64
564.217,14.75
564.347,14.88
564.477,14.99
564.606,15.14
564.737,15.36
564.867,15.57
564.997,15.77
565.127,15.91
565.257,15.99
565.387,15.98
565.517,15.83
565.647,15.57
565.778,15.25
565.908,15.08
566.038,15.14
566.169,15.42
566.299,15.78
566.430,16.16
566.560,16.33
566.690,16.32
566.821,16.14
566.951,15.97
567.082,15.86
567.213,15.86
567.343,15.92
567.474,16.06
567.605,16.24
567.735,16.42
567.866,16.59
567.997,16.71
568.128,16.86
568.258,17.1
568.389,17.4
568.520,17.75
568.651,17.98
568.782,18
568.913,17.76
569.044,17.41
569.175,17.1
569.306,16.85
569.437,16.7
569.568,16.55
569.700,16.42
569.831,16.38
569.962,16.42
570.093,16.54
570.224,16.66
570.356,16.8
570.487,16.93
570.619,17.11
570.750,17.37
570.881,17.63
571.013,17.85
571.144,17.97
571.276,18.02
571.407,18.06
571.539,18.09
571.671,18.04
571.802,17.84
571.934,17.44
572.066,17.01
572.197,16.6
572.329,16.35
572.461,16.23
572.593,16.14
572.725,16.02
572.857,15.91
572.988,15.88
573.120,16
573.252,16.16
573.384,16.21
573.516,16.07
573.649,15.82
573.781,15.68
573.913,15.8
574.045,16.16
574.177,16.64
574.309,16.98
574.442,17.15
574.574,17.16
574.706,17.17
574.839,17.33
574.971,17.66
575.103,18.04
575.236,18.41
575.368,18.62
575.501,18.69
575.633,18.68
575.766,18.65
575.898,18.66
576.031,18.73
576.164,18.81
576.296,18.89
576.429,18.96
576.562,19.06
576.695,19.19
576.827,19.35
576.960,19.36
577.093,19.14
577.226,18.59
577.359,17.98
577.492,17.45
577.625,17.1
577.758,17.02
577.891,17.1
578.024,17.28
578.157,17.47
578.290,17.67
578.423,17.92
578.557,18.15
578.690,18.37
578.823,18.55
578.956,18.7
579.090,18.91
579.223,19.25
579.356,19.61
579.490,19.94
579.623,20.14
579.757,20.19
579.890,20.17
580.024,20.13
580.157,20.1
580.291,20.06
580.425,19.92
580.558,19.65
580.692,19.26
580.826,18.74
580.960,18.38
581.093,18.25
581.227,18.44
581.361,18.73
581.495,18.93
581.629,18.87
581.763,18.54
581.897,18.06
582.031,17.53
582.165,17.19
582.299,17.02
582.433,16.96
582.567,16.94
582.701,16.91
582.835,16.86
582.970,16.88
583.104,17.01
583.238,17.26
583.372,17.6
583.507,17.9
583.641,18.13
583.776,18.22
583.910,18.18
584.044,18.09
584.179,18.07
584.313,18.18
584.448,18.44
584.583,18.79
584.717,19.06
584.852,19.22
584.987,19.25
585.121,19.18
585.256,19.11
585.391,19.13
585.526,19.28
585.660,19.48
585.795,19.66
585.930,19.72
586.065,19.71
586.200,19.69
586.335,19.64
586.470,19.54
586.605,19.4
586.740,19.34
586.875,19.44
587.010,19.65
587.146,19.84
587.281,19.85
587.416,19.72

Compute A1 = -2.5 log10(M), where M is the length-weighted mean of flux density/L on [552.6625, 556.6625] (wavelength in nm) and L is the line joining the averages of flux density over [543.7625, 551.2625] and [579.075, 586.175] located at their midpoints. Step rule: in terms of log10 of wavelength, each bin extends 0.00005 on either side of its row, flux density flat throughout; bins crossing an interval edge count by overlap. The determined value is 0.149 mag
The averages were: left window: 14.1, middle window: 13.2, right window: 18.7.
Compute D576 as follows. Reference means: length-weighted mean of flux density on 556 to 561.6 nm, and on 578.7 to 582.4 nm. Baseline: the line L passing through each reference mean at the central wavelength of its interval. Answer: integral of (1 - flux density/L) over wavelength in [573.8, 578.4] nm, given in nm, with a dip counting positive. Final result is 0.096 nm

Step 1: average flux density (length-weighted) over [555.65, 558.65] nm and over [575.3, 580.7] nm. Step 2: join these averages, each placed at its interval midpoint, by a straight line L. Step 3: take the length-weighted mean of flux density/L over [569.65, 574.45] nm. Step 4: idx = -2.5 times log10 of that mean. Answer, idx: 0.07 mag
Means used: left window 15.5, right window 18.8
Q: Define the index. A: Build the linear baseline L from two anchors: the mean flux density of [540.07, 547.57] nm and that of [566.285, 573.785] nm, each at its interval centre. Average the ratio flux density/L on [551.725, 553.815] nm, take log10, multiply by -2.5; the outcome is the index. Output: 0.22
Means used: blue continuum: 13.7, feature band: 12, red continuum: 16.8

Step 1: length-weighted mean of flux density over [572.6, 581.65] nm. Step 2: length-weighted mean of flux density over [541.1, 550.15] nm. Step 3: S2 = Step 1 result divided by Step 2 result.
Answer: 1.3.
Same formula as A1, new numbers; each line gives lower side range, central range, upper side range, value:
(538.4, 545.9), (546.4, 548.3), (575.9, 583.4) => 0.015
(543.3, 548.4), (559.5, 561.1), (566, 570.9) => -0.050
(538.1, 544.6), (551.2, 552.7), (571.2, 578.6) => 0.108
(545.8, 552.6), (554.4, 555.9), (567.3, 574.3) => 0.026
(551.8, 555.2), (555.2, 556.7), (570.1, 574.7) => -0.183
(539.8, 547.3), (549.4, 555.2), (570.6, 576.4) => 0.136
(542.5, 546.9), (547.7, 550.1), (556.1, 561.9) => 0.013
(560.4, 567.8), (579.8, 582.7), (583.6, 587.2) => -0.013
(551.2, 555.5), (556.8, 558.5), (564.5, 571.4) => -0.147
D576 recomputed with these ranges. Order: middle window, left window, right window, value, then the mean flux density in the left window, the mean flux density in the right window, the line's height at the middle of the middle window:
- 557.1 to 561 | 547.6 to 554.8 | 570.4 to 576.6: -0.294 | 13.3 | 17.3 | 14.7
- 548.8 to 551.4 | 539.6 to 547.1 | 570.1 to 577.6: 0.094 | 13.7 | 17.5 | 14.5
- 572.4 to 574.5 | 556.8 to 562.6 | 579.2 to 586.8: 0.167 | 15.9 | 18.7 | 17.6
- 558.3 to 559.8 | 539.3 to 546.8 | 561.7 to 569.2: 0.009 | 13.7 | 15.8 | 15.2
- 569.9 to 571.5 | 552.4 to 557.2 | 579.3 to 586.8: -0.087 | 13.4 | 18.7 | 16.4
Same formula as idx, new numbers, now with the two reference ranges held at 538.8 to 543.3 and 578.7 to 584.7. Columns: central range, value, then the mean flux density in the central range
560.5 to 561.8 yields -0.04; 16.6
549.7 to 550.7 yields 0.03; 14.2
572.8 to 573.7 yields 0.09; 16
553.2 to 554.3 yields 0.35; 10.9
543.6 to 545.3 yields 0.02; 13.7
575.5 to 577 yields -0.07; 18.9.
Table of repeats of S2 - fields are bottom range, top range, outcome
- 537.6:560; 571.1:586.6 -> 1.30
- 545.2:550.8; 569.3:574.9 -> 1.18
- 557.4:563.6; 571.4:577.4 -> 1.11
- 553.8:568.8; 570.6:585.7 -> 1.17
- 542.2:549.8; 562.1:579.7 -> 1.21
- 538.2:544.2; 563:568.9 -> 1.18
